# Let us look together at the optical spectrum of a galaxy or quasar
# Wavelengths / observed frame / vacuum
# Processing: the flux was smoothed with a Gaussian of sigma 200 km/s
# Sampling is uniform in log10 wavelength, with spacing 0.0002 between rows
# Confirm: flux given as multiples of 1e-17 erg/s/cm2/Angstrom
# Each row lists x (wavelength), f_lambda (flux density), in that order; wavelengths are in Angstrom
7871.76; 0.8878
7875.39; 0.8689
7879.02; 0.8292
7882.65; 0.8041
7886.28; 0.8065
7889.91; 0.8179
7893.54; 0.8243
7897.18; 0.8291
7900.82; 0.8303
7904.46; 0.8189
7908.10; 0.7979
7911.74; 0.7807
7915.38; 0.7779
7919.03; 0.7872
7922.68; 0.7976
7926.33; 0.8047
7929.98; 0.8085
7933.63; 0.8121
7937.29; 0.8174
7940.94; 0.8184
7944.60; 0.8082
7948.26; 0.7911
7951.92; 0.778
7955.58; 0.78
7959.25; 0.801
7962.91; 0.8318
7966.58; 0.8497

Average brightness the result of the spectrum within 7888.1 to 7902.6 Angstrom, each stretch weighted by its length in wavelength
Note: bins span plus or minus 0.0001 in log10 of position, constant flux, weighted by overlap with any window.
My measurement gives 0.825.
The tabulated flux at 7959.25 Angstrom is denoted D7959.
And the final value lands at 0.801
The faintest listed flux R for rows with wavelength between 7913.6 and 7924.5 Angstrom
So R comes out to 0.7779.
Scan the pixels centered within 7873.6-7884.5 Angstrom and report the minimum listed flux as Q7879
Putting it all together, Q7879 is 0.8041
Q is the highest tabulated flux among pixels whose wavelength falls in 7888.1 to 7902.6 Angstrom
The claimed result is 0.8303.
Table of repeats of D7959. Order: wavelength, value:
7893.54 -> 0.8243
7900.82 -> 0.8303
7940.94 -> 0.8184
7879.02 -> 0.8292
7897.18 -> 0.8291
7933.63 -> 0.8121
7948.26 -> 0.7911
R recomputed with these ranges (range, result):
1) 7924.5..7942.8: 0.8047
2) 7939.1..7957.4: 0.778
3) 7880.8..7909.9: 0.7979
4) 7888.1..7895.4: 0.8179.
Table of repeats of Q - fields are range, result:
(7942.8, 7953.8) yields 0.8082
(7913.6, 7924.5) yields 0.7976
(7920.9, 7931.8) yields 0.8085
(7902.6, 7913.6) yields 0.8189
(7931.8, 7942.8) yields 0.8184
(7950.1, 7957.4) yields 0.78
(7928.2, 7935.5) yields 0.8121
